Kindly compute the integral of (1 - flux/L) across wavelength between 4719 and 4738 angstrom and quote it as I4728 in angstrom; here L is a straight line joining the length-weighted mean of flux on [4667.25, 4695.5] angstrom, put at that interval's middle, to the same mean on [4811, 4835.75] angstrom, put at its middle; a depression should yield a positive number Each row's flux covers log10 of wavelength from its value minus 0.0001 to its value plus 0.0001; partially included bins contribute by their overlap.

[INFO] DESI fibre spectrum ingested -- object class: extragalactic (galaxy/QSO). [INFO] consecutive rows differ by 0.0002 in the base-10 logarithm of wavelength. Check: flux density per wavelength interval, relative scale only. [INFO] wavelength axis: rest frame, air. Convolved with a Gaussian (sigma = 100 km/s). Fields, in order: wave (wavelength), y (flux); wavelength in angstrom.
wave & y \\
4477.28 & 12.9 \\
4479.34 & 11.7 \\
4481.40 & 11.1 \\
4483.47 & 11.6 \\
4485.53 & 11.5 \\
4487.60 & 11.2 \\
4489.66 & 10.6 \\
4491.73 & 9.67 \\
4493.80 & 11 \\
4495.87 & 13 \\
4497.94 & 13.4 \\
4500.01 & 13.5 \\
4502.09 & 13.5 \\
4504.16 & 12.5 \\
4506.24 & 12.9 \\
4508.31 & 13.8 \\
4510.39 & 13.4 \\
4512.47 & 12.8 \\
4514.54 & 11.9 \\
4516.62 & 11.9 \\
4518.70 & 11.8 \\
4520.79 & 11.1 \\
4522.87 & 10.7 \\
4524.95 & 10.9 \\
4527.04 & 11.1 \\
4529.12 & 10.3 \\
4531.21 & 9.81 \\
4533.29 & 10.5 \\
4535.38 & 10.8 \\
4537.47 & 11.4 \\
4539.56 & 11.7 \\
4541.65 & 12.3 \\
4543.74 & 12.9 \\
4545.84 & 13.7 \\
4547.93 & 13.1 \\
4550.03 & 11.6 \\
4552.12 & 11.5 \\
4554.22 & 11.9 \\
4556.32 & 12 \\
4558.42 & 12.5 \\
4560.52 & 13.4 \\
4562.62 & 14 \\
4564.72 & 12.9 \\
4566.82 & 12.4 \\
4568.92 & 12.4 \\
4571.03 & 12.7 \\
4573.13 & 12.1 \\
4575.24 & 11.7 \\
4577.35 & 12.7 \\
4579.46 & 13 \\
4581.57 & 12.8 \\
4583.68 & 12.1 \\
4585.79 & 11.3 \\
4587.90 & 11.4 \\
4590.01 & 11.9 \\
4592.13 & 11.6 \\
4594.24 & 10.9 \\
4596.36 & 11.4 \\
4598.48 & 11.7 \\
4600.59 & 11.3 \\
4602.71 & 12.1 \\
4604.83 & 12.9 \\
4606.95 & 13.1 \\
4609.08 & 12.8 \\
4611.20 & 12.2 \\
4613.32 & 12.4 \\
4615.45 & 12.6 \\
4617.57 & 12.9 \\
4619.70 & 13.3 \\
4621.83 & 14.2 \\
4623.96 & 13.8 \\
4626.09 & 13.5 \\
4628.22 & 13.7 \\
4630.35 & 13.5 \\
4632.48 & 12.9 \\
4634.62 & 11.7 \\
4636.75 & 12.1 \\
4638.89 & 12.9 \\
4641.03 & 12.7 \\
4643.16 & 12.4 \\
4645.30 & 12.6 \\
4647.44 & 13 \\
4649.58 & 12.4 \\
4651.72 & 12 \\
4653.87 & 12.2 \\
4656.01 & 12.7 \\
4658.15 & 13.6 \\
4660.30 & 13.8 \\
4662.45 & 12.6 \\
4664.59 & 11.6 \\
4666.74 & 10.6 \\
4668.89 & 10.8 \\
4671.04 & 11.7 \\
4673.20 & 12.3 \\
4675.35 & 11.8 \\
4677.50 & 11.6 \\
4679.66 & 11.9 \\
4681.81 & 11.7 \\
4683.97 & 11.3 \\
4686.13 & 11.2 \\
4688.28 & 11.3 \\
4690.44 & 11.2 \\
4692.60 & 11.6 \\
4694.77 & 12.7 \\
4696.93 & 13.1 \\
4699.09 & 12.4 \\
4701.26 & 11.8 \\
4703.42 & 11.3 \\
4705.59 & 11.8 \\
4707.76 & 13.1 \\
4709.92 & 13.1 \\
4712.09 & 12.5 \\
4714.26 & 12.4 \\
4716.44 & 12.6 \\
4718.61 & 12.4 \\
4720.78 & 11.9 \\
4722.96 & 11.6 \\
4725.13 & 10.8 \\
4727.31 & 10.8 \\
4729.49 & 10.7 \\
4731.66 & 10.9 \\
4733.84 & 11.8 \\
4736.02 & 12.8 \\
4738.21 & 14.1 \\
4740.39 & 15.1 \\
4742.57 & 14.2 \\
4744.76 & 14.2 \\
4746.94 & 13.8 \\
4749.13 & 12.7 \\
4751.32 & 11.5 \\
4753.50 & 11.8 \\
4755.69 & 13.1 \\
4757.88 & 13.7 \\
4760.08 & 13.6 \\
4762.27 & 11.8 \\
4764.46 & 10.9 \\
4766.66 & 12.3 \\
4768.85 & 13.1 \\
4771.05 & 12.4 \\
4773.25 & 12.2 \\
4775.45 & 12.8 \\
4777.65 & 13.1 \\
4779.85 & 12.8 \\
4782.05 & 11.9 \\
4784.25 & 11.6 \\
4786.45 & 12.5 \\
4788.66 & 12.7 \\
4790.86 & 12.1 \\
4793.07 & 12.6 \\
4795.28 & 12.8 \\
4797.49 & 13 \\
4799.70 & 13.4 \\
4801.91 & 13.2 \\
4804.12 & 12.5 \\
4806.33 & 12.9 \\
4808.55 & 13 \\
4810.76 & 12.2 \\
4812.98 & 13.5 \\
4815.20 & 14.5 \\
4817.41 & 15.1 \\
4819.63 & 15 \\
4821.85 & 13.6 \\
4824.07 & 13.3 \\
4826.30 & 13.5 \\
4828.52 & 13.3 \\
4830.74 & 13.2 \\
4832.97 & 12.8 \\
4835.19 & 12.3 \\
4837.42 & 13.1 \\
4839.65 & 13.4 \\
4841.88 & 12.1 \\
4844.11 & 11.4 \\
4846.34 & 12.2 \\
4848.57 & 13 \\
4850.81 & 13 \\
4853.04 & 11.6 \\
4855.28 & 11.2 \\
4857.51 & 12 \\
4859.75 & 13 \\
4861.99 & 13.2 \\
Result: 1.1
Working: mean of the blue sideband 11.6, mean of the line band 11.6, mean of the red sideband 13.6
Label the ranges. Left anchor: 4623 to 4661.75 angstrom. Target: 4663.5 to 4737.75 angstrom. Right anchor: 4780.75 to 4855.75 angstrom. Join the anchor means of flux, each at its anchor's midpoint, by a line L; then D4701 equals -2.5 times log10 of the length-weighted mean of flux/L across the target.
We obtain 0.09 mag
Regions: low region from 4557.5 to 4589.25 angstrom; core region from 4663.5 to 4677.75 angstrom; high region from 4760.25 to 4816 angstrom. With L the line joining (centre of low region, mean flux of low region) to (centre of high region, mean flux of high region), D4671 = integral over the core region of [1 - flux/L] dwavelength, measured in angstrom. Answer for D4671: 1.2 angstrom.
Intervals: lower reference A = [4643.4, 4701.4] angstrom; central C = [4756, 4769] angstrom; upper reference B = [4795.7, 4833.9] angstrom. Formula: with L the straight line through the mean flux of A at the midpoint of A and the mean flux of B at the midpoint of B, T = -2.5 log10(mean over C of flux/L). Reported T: 0.03 mag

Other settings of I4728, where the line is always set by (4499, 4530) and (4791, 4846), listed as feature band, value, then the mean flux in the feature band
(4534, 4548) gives 0.1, 12.2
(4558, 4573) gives -0.7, 12.9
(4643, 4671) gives 0.7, 12.3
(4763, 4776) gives 0.7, 12.2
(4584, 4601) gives 1.3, 11.5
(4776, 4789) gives 0.6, 12.4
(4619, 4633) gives -1.2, 13.6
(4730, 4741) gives 0.1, 12.7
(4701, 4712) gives 0.4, 12.3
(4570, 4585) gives -0.1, 12.4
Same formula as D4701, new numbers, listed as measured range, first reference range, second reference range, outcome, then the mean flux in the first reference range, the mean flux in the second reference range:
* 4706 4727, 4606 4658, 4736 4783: 0.06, 12.8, 12.9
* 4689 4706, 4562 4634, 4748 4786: 0.04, 12.5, 12.4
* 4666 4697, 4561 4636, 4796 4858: 0.10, 12.5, 13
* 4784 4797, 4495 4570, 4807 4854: 0.04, 12.2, 13.1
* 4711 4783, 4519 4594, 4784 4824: 0.03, 11.9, 13.2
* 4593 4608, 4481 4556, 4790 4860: 0.02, 11.9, 12.9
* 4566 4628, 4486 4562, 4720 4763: -0.02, 12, 12.6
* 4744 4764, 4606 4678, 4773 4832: 0.01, 12.6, 13.1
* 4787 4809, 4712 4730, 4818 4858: -0.03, 11.7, 12.8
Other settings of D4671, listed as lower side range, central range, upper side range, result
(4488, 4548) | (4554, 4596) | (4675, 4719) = -1.2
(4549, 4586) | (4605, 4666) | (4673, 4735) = -3.4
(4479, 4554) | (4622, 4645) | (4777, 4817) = -1.3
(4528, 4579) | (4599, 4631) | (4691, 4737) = -2.3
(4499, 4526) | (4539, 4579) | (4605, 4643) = 0.3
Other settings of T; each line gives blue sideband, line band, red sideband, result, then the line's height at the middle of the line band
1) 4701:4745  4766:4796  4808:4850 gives 0.03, 12.8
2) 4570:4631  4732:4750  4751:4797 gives -0.09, 12.5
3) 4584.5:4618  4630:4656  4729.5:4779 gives -0.03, 12.2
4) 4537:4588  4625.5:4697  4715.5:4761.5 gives 0.02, 12.5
